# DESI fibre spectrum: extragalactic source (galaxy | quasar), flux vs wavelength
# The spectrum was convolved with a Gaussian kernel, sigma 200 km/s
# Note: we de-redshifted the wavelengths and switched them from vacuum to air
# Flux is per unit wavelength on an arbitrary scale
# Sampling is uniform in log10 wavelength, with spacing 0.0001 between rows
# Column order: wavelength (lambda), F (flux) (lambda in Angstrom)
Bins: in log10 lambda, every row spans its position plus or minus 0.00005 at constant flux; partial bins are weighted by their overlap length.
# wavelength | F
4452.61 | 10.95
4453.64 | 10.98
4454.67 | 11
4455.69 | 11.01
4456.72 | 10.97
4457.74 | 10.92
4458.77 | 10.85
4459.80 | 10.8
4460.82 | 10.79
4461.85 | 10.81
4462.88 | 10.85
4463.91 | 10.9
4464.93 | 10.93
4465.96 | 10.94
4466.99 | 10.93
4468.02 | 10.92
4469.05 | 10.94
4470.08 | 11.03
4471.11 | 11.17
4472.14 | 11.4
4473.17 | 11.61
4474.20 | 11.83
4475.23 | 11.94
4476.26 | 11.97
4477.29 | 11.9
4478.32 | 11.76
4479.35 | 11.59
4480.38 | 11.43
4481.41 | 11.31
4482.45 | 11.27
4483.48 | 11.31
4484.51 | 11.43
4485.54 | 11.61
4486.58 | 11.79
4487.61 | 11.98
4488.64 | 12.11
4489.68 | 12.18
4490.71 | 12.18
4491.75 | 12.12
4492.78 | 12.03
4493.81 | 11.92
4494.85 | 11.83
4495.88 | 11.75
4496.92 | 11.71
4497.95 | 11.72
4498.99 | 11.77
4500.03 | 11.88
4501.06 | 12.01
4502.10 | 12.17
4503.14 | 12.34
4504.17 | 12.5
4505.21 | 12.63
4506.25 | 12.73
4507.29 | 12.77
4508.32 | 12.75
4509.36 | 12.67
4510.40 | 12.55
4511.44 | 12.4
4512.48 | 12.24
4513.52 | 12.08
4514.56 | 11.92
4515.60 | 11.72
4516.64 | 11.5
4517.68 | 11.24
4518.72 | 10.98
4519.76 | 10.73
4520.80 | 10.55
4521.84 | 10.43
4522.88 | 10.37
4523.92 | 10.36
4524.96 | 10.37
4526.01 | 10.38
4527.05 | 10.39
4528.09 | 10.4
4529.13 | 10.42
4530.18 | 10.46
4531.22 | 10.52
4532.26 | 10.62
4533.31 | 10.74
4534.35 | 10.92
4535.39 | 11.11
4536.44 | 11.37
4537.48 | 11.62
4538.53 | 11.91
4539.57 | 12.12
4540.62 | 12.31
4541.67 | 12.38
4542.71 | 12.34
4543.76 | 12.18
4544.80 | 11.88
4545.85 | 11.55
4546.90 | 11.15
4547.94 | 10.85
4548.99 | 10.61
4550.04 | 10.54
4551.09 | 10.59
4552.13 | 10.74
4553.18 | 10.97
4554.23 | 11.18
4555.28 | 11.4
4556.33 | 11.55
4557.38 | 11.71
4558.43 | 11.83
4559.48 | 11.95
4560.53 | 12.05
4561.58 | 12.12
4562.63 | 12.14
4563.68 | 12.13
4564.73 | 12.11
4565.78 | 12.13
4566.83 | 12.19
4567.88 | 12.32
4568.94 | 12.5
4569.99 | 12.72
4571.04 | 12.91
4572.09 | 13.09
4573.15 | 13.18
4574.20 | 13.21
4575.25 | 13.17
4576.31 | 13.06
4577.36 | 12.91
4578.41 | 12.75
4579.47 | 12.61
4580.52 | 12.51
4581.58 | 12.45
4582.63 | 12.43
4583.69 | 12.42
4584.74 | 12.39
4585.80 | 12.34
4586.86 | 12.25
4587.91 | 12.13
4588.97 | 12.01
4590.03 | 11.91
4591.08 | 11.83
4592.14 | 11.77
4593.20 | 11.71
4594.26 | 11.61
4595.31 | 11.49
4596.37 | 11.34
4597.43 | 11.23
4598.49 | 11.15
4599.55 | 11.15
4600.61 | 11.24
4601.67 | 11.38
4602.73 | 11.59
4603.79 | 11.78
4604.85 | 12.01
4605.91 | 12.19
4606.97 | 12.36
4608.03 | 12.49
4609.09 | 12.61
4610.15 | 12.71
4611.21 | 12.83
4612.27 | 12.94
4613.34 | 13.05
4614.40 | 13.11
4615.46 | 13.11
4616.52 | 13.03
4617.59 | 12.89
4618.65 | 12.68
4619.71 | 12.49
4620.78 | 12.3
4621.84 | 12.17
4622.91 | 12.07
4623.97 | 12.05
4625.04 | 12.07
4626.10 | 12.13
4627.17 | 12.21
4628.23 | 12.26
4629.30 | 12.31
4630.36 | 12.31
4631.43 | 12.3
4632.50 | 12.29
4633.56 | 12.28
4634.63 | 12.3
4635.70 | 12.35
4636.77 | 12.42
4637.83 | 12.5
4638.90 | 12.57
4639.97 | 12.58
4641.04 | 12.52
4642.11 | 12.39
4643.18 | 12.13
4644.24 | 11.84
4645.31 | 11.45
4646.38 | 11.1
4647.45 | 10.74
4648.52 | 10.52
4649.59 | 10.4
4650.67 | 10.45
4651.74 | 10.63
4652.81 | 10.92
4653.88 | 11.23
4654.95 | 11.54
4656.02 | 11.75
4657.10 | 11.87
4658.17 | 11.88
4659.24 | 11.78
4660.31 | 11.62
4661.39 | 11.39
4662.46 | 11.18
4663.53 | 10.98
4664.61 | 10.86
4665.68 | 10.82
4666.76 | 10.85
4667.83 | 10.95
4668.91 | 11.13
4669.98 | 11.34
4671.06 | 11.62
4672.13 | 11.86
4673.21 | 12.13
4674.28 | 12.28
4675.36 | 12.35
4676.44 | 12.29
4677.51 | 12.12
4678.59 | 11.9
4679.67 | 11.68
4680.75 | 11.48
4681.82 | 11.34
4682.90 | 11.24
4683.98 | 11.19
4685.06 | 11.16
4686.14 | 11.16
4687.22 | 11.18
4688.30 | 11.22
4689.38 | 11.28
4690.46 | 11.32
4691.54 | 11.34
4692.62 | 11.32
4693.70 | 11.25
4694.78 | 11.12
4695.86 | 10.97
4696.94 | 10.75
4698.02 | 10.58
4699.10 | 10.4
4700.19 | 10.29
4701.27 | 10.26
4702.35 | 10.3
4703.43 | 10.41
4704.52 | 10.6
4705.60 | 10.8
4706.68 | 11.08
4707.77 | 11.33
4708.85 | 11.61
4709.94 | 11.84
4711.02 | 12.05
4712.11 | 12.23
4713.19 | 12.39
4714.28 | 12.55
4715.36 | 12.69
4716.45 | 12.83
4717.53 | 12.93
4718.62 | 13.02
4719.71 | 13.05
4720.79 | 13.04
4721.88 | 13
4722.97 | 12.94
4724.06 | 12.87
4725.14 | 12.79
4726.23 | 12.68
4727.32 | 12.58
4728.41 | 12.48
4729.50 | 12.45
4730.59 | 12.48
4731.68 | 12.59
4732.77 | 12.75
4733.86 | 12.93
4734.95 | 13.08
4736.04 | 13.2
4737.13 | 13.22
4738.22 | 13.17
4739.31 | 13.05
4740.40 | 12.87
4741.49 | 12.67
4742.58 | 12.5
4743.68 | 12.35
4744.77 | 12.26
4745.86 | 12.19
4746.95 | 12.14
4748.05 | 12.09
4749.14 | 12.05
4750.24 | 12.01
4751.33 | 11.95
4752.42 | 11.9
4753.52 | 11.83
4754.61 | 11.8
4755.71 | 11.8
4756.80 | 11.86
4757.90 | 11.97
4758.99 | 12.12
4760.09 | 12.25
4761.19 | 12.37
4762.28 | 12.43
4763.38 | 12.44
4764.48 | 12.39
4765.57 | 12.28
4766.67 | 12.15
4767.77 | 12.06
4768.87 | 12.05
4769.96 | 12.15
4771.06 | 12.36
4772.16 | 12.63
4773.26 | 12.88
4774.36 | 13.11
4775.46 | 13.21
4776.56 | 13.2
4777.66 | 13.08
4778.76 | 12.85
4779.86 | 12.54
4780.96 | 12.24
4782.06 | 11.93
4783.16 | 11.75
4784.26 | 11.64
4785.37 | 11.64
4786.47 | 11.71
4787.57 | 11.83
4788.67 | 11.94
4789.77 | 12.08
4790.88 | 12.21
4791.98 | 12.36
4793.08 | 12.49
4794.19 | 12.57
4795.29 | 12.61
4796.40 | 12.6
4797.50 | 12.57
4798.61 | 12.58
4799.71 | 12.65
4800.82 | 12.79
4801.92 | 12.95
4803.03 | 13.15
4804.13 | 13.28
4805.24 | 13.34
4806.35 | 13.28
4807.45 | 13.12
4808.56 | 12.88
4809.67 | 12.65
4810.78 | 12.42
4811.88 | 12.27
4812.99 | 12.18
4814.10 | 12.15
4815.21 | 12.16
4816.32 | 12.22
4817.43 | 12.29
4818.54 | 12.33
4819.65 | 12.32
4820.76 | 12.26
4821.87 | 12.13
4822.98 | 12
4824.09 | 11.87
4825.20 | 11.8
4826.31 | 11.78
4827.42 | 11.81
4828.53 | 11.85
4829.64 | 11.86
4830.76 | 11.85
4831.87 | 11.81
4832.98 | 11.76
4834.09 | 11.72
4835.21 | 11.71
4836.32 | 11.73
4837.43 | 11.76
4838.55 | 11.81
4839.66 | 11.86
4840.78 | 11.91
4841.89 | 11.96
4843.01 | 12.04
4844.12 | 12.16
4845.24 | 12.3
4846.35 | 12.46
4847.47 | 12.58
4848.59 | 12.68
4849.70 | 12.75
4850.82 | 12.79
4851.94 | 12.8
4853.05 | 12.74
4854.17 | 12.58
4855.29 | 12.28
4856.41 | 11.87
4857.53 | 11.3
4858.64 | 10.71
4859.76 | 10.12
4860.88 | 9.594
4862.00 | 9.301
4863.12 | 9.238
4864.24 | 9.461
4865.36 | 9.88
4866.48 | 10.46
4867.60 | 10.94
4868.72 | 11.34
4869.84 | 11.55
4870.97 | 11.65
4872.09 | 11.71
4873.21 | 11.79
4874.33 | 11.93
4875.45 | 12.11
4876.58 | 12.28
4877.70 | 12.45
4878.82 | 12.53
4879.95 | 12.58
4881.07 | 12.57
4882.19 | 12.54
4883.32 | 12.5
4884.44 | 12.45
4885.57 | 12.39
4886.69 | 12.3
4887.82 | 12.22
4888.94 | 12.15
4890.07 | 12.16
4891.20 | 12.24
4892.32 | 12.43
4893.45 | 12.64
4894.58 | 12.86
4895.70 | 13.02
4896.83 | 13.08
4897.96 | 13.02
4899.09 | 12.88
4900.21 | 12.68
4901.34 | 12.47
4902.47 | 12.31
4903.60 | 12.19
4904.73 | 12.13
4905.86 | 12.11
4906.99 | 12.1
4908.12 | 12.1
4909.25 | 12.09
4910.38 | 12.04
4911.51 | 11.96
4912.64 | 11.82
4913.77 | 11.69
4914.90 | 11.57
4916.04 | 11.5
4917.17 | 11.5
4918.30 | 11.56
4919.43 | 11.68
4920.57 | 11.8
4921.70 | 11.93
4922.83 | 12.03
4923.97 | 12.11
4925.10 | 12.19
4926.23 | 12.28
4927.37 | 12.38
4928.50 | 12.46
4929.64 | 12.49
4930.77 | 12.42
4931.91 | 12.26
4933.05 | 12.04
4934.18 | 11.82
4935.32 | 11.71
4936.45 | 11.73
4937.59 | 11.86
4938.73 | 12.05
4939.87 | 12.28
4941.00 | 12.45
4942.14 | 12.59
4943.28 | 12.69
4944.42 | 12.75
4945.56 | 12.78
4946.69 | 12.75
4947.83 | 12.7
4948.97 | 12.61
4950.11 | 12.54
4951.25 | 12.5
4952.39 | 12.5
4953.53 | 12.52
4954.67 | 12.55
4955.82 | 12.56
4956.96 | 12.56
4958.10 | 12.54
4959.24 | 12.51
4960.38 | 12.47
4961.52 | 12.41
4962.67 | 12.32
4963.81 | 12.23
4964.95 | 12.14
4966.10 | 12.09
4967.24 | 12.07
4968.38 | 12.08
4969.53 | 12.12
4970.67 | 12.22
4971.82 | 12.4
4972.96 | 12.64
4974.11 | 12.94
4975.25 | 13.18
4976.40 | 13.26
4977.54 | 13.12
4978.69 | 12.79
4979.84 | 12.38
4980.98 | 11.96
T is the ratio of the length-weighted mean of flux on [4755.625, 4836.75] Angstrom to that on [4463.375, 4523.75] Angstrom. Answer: 1.05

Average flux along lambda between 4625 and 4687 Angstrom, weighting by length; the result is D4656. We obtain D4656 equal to 11.7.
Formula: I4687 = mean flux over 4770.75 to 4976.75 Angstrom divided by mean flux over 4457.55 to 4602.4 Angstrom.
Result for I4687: 1.0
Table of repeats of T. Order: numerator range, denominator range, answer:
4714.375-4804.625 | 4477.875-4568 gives 1.08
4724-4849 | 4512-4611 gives 1.05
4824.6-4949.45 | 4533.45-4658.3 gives 1.00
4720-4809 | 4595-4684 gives 1.05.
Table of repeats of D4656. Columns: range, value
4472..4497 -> 11.8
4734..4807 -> 12.4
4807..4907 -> 12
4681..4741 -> 11.9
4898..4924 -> 12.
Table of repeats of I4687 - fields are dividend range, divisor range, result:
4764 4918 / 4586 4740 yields 1.02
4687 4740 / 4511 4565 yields 1.06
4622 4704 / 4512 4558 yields 1.03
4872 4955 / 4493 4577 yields 1.05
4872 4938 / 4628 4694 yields 1.05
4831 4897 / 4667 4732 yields 1.01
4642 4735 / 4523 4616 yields 0.98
